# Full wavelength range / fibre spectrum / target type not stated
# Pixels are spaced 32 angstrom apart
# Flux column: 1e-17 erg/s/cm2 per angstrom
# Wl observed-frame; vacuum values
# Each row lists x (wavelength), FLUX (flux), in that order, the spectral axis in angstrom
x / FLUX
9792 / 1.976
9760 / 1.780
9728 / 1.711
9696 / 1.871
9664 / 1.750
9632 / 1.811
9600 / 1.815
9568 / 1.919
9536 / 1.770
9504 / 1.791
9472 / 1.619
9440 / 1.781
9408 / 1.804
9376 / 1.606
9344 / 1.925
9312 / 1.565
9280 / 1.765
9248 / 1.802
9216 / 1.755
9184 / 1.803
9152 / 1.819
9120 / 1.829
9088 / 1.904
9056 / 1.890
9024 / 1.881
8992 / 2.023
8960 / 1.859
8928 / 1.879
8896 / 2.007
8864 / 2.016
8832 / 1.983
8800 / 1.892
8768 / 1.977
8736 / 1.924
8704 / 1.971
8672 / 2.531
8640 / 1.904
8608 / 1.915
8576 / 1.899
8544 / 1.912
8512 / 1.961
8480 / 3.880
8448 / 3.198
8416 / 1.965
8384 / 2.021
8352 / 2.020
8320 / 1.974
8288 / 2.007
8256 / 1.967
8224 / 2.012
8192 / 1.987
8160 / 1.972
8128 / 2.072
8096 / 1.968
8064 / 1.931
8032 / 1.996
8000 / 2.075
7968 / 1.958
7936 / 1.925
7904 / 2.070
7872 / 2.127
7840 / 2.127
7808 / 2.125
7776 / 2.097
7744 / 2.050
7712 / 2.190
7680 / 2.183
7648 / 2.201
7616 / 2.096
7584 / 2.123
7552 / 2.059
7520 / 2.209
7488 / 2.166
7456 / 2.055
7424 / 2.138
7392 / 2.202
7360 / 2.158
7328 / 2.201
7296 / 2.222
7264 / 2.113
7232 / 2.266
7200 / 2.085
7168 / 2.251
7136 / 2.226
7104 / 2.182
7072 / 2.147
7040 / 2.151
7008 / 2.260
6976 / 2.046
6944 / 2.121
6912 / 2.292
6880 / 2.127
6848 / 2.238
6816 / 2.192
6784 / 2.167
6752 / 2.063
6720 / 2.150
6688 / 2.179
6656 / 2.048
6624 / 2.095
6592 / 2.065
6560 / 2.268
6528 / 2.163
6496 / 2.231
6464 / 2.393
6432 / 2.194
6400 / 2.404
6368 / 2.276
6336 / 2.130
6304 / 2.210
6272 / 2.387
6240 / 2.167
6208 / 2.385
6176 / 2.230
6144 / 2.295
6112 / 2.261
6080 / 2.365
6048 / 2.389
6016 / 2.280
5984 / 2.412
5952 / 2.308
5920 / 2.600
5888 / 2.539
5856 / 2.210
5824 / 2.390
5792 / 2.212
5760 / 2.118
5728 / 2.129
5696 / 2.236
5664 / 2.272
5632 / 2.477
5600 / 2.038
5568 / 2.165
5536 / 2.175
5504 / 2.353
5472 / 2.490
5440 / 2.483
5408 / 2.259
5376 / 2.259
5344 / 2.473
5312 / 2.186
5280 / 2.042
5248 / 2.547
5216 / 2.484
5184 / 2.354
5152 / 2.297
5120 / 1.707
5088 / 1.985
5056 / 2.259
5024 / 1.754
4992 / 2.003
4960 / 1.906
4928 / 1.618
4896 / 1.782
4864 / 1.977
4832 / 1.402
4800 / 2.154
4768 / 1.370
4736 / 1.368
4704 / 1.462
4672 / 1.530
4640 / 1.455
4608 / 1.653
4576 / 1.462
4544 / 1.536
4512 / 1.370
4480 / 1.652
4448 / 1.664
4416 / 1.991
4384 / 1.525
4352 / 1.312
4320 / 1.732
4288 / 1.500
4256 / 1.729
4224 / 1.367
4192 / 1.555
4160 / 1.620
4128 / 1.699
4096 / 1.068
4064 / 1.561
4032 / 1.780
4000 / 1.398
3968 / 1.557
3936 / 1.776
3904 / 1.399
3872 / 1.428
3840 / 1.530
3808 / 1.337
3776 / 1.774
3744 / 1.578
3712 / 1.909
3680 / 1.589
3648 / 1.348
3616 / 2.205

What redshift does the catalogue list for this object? 0.289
